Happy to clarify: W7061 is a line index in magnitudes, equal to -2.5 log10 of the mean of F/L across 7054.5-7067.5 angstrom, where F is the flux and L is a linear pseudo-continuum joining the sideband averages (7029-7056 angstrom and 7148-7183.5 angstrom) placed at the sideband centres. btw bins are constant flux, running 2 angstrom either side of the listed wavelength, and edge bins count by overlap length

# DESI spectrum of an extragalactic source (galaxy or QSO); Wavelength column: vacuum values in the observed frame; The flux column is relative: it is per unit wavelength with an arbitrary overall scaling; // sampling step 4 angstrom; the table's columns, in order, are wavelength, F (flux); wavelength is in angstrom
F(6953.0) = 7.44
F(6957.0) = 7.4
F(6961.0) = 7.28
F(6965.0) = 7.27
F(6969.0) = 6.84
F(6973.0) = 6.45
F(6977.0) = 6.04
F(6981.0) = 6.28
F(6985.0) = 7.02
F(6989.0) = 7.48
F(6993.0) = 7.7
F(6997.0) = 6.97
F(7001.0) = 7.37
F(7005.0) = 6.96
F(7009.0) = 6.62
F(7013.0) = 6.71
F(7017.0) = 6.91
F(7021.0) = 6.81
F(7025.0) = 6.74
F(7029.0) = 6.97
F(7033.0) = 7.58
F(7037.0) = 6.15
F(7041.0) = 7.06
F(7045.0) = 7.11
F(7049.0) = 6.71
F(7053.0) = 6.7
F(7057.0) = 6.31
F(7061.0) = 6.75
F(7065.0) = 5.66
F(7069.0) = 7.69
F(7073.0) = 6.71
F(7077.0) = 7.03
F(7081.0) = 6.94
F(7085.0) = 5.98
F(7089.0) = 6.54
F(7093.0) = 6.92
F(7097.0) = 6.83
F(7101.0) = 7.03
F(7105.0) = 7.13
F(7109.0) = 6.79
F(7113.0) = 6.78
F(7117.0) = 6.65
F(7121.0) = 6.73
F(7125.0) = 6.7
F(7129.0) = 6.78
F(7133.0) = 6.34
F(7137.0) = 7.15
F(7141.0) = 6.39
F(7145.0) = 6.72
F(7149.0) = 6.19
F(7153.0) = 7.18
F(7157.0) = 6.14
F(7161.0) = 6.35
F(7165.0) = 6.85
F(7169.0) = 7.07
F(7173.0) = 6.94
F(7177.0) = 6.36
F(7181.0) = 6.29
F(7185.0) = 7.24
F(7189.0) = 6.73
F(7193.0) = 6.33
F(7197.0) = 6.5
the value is 0.09 mag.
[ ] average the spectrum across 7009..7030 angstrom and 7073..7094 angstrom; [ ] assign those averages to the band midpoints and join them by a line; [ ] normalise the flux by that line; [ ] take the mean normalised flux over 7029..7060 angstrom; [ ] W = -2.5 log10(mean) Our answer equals -0.010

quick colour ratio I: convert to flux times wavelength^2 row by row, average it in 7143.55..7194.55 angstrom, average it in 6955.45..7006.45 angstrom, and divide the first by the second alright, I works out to 1.00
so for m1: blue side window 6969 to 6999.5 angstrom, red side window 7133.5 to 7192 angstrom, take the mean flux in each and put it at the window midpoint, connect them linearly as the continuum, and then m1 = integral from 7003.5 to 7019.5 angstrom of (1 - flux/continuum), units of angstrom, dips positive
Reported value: 0.1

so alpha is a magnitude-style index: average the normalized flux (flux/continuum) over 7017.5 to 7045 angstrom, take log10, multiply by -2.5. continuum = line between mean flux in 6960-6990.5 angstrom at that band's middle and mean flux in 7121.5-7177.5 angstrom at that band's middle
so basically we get -0.02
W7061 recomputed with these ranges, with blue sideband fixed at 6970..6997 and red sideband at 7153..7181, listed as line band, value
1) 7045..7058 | 0.01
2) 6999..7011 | -0.03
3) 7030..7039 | -0.01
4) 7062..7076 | 0.00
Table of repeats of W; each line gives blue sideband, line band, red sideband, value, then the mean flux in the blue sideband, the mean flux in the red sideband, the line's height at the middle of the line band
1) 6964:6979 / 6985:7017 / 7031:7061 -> -0.07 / 6.61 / 6.8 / 6.68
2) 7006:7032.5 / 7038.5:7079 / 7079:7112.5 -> 0.01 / 6.84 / 6.77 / 6.81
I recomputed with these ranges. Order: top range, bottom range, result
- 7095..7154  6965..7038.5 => 1.02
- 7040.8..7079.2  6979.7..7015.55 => 0.98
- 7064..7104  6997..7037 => 1.00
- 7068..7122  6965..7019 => 1.02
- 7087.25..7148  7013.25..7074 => 1.02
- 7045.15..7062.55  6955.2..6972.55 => 0.96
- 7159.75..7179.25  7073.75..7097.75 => 1.03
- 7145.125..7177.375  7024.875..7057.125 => 1.01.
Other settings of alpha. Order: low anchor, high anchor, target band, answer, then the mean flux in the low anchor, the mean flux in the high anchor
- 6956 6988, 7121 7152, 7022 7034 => -0.04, 6.83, 6.64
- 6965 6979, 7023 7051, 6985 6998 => -0.11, 6.56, 6.9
